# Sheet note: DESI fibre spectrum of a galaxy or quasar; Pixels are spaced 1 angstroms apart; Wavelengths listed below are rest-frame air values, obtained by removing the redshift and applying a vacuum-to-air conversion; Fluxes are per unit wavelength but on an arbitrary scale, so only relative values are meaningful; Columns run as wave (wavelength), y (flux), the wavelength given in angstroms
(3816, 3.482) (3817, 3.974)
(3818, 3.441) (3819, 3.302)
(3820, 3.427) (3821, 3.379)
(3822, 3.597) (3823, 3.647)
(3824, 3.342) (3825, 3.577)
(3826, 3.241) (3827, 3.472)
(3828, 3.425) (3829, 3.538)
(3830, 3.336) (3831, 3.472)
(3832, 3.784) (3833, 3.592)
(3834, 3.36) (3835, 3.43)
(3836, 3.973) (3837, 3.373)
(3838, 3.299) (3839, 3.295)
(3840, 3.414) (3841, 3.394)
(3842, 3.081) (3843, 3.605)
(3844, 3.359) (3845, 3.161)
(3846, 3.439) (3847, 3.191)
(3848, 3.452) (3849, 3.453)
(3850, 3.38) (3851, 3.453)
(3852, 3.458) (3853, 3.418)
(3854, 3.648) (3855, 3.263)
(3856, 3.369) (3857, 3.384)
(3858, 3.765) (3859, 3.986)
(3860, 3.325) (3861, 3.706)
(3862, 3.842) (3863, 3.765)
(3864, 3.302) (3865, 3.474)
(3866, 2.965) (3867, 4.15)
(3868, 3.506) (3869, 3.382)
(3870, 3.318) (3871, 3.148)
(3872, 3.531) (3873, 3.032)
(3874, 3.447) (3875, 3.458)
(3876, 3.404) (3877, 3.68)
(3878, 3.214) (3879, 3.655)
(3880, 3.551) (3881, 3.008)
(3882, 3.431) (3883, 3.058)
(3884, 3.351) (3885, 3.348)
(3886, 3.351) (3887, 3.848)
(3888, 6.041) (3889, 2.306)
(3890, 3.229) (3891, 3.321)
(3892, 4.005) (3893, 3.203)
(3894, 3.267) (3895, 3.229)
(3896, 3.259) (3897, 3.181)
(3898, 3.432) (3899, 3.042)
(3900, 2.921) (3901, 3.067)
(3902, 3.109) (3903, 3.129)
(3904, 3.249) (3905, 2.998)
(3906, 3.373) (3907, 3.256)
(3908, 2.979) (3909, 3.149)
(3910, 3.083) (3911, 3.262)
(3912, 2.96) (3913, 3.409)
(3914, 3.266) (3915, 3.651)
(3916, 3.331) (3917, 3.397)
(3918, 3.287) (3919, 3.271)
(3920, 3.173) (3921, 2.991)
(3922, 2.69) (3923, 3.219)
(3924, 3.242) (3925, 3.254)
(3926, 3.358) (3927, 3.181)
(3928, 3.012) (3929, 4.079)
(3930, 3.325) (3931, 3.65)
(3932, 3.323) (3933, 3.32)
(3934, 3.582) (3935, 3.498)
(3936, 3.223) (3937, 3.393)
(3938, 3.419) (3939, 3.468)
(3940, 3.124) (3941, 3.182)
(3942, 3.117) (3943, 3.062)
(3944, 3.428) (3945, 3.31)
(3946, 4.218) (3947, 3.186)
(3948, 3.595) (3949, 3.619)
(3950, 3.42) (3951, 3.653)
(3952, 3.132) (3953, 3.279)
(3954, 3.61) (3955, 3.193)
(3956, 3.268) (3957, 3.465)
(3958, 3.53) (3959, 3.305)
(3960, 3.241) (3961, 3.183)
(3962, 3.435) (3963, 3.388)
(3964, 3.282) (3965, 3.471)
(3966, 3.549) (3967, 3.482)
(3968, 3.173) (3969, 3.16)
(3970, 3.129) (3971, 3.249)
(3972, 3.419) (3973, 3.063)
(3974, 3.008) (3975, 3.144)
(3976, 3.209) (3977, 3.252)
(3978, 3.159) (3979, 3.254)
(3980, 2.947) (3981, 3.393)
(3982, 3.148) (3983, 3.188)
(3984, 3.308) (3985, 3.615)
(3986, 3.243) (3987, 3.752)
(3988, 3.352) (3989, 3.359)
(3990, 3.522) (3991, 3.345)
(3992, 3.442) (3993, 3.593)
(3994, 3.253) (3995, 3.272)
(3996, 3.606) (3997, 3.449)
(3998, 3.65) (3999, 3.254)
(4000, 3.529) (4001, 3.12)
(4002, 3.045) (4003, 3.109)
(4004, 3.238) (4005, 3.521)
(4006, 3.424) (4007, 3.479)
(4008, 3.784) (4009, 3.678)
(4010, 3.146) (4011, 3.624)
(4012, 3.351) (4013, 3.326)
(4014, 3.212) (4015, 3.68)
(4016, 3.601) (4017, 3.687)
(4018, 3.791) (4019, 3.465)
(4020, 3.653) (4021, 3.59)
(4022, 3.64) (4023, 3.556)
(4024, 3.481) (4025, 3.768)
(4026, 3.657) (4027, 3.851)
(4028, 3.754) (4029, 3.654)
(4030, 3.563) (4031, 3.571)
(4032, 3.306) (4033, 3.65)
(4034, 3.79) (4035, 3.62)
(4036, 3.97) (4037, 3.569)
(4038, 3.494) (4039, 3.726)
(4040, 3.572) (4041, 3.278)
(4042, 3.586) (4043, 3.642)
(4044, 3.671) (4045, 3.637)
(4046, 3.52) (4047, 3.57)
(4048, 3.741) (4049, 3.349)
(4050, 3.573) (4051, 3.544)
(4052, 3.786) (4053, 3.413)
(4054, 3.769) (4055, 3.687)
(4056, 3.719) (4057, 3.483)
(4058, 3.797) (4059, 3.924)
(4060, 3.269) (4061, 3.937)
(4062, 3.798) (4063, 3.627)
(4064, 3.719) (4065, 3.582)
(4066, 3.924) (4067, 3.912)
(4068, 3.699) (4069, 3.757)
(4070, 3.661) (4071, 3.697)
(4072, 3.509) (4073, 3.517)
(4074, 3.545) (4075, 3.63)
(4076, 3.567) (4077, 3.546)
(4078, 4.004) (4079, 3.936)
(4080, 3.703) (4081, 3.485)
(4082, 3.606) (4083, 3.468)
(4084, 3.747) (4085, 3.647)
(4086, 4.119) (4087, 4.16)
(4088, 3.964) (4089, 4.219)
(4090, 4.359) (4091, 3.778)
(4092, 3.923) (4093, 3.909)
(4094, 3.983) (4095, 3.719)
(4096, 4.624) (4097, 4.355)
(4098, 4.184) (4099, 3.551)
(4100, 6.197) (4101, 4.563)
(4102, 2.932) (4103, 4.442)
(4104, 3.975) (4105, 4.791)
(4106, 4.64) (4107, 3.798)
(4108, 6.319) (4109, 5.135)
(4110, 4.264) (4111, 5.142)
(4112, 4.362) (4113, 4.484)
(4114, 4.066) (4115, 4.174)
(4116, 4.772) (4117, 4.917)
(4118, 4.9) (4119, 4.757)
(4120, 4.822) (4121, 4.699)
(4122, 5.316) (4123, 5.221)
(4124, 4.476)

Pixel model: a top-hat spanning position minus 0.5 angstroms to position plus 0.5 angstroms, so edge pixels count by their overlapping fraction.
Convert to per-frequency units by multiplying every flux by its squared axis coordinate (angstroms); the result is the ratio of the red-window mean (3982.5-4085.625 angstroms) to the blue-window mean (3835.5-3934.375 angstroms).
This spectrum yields 1.1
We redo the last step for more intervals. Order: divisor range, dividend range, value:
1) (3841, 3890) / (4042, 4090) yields 1.18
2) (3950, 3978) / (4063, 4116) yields 1.31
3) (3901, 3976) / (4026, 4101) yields 1.21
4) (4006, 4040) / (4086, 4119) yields 1.27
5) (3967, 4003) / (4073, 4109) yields 1.30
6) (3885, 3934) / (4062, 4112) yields 1.33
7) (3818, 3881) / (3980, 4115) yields 1.20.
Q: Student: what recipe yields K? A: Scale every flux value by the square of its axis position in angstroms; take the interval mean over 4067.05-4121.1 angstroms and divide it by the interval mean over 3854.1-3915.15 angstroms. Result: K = 1.4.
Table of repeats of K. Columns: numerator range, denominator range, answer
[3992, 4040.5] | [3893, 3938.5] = 1.14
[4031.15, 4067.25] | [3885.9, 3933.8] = 1.18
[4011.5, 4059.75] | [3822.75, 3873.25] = 1.15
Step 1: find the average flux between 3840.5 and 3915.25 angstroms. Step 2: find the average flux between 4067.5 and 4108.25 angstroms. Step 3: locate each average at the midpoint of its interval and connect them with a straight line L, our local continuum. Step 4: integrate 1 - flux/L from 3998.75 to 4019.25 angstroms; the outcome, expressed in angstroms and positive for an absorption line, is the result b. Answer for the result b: 1.8 angstroms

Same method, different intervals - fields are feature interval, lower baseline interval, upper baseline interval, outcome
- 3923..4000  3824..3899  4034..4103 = 5.41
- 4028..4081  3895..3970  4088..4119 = 5.78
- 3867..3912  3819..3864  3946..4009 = 1.16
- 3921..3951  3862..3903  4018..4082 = 1.03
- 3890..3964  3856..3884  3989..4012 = 2.82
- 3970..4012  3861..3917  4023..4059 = 2.34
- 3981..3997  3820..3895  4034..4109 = 1.31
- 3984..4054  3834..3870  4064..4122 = 7.36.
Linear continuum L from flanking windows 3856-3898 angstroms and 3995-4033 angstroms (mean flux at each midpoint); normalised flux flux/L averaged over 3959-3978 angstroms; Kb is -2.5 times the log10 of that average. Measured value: 0.07 mag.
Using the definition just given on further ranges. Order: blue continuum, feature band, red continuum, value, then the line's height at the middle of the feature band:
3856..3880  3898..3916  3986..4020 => 0.10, 3.48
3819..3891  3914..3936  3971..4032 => 0.04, 3.45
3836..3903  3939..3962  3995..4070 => 0.04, 3.5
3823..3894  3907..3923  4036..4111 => 0.12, 3.57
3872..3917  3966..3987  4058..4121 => 0.13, 3.65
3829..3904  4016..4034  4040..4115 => 0.05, 3.8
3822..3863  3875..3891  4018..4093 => 0.01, 3.51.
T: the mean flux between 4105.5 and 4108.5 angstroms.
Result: 4.92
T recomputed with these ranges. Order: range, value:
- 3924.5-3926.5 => 3.31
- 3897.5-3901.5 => 3.12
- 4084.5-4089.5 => 4.02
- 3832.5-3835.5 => 3.46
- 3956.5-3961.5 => 3.34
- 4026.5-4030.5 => 3.71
